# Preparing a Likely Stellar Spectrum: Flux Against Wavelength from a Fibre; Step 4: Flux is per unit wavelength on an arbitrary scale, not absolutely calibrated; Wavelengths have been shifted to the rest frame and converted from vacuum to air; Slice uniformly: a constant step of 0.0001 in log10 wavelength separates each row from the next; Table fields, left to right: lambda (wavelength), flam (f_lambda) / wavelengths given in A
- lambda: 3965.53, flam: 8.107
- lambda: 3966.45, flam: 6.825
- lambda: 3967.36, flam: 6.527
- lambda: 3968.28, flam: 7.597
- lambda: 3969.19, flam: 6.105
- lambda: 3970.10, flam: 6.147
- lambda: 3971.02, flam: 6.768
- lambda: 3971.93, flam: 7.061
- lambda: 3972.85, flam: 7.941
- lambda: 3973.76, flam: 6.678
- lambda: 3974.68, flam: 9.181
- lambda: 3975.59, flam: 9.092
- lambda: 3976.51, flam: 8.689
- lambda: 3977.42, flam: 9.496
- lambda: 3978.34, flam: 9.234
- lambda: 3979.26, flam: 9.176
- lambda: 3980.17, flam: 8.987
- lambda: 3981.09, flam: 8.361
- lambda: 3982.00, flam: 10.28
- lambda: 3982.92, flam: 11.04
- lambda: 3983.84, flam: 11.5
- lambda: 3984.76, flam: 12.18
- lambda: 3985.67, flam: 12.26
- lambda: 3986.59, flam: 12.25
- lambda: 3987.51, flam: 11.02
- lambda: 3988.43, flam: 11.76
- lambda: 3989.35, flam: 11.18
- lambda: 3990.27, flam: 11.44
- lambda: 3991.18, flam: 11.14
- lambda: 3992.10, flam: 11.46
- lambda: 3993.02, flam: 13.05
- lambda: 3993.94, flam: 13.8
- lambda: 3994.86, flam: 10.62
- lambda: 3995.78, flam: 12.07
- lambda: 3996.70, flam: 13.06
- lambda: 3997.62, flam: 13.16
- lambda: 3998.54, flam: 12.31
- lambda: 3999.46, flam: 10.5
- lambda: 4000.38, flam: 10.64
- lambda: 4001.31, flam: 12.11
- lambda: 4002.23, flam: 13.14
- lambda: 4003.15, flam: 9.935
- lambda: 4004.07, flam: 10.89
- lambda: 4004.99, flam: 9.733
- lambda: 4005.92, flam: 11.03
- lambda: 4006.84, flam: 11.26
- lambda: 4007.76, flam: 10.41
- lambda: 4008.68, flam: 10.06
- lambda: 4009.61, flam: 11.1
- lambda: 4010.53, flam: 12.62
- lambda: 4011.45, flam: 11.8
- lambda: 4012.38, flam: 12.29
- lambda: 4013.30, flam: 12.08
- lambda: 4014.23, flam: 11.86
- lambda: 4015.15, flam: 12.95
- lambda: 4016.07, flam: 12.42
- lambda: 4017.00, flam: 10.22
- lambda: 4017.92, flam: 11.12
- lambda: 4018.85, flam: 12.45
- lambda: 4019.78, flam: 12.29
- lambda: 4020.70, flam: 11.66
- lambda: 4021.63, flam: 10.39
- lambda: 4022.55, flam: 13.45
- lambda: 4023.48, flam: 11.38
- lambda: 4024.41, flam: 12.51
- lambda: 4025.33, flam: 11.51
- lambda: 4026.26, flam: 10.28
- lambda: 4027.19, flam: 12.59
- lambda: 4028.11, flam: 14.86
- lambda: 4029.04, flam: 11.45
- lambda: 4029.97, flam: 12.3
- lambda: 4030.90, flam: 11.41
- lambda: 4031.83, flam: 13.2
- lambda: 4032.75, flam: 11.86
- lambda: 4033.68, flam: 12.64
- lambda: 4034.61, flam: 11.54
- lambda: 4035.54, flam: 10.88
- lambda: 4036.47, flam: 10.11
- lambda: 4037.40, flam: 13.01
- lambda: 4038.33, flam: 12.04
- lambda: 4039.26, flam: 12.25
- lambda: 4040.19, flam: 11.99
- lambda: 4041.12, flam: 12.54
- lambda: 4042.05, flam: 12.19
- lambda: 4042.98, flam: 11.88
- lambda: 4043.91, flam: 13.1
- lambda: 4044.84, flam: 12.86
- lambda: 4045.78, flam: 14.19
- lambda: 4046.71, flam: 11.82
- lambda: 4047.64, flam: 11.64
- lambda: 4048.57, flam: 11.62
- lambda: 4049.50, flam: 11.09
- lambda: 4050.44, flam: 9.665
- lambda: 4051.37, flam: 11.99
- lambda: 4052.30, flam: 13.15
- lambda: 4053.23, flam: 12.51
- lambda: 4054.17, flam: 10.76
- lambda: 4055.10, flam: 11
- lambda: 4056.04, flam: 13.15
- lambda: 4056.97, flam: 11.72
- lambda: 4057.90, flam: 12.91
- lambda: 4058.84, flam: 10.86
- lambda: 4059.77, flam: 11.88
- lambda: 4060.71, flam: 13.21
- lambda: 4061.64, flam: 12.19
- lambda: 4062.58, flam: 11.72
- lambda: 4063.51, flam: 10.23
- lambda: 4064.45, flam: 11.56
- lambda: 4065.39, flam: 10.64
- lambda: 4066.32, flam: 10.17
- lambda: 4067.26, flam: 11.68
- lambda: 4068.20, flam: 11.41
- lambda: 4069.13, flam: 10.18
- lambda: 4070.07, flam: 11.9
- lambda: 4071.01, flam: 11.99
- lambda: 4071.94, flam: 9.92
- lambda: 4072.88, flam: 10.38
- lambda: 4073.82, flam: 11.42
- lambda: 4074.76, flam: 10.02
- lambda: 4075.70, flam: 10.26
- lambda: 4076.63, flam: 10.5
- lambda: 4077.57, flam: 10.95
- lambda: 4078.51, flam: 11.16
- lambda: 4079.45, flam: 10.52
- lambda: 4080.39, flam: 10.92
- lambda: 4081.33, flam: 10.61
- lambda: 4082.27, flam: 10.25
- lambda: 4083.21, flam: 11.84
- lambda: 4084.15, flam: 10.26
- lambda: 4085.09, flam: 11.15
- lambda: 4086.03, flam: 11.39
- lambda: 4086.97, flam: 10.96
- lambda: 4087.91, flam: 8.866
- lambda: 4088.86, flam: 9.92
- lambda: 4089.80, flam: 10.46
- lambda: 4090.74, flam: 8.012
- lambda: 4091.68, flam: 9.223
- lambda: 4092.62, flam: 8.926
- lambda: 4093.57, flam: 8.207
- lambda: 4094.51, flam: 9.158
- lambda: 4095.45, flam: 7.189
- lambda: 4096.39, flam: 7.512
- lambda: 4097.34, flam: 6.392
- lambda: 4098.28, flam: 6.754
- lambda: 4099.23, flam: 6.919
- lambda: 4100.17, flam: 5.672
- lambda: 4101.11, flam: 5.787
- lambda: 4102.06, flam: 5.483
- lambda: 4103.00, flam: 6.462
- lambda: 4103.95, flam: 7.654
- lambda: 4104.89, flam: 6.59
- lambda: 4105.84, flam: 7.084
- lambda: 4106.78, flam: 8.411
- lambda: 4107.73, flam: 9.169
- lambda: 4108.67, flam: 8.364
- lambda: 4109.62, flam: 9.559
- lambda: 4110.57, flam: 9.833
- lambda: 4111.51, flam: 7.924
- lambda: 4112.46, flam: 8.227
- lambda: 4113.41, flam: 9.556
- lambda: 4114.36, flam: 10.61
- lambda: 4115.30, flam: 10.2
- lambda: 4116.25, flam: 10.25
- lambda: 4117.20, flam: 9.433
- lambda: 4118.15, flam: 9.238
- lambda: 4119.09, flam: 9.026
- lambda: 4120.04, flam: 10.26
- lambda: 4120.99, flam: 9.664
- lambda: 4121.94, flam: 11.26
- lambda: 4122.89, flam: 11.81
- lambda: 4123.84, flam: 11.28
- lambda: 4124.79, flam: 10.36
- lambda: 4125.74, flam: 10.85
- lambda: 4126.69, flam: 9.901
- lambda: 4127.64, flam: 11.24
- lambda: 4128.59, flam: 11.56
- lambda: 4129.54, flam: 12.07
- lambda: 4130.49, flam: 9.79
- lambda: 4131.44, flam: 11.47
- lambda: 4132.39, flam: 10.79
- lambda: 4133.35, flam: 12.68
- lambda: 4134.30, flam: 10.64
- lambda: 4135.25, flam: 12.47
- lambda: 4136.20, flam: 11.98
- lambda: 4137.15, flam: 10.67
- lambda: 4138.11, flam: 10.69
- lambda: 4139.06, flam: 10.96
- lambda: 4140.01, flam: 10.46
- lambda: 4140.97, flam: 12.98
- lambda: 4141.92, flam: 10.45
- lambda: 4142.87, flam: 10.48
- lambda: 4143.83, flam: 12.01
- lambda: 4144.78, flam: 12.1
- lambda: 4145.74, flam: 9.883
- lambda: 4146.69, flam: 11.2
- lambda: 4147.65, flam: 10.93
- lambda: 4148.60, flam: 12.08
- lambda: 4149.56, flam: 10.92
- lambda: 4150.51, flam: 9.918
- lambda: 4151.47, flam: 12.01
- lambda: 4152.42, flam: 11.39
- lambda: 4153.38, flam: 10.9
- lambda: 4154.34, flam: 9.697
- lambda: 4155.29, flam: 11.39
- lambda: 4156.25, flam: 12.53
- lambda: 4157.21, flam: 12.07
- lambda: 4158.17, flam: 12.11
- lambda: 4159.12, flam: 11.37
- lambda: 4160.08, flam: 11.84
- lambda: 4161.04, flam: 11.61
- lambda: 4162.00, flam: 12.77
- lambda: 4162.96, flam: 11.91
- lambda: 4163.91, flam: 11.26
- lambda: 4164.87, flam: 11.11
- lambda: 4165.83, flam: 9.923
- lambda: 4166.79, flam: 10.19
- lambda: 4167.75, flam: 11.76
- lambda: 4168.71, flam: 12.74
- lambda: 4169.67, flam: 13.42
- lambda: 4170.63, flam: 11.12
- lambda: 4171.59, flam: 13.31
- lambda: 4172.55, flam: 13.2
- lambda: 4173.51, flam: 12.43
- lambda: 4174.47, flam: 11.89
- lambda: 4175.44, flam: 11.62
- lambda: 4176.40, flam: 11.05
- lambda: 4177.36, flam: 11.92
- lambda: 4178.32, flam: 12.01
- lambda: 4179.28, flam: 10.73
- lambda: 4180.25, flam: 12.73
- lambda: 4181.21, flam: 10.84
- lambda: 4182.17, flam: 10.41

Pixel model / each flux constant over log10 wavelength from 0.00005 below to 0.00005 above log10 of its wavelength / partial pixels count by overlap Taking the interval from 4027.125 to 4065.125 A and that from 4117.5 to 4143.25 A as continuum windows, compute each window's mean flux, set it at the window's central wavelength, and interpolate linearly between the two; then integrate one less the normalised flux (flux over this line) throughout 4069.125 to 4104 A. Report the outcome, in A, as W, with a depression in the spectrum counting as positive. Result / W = 6.6 A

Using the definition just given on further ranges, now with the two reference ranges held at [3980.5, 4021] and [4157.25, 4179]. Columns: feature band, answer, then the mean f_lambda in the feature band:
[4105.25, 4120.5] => 3.3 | 9.18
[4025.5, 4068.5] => -1.0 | 11.9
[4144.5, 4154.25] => 0.6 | 11.1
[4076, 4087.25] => 0.8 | 10.9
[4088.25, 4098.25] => 2.8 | 8.42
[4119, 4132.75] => 1.1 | 10.8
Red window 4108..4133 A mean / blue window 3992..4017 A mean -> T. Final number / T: 0.87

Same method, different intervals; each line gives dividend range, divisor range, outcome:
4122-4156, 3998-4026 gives 0.97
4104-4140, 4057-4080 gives 0.91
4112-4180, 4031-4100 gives 1.02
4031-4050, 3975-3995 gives 1.12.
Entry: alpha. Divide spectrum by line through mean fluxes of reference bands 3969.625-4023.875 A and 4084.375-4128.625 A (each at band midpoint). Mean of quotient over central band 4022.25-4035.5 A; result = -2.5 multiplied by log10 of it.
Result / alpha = -0.18 mag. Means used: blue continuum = 10.9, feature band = 12.2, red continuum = 9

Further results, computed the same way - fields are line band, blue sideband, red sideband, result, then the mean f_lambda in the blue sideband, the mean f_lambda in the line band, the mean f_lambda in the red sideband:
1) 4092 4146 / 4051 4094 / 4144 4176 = 0.18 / 10.9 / 9.59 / 11.6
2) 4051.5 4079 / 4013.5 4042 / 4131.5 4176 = 0.04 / 12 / 11.4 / 11.5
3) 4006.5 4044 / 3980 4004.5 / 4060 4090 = -0.06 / 11.5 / 11.9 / 10.9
